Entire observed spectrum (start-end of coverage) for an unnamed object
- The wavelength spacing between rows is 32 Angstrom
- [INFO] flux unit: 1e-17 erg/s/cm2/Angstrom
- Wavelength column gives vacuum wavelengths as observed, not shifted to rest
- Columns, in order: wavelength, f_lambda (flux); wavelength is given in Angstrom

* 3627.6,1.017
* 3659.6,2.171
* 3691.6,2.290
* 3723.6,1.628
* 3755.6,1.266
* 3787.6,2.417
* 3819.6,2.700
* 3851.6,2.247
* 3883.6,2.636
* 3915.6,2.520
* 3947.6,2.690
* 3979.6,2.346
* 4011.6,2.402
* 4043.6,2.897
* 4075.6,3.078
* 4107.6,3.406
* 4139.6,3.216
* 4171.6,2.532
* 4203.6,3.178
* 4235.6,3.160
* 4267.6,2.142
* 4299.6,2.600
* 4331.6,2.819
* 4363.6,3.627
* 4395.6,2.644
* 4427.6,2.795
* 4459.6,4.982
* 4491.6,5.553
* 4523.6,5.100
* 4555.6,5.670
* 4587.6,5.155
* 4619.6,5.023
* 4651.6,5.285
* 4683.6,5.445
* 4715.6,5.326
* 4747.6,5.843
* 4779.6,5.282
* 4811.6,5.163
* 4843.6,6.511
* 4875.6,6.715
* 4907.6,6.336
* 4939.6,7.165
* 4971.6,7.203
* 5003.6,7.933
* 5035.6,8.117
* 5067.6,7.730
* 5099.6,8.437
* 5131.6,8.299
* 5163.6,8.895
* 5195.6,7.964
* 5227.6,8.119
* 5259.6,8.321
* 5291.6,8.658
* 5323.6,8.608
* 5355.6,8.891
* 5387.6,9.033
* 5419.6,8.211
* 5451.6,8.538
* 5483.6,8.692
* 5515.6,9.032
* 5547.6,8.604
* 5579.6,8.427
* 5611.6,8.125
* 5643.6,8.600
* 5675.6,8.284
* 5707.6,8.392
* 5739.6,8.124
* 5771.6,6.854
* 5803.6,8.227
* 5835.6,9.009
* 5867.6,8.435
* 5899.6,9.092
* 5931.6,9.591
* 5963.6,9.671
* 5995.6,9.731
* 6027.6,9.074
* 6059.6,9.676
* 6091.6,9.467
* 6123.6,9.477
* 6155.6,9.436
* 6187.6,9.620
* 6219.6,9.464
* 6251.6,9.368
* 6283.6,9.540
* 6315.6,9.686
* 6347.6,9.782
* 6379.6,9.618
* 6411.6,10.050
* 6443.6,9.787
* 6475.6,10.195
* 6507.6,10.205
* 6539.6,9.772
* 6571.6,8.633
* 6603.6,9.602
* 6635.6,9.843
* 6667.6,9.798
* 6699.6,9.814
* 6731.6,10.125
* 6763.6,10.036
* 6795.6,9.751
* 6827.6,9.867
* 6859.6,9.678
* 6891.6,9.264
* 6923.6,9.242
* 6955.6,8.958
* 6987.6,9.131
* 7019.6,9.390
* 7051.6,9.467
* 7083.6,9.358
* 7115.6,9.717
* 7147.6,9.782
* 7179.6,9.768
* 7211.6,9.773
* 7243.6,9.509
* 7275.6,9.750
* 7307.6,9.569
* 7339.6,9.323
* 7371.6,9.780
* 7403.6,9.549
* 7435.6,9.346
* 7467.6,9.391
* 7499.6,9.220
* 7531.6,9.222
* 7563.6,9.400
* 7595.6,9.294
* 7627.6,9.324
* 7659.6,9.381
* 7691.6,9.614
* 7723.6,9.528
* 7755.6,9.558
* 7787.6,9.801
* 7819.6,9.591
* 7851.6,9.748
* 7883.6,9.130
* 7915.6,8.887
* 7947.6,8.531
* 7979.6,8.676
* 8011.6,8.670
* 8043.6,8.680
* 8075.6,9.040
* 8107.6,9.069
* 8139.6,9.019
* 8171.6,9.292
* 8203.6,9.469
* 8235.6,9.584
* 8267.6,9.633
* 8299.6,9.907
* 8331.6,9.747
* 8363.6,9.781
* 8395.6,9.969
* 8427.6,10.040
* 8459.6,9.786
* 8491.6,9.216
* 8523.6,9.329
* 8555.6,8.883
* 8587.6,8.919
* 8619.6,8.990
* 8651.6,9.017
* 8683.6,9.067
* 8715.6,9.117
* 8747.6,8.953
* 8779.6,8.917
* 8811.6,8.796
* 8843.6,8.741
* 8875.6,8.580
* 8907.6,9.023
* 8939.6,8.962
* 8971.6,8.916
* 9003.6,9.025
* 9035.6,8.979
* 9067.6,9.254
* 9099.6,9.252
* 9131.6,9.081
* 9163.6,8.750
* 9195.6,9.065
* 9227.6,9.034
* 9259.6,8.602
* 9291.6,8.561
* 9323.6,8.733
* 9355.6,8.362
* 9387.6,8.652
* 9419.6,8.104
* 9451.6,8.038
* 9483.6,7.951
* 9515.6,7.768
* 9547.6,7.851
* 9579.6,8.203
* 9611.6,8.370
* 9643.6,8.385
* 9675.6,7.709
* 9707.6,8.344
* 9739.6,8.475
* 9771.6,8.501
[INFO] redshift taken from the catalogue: 0.12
